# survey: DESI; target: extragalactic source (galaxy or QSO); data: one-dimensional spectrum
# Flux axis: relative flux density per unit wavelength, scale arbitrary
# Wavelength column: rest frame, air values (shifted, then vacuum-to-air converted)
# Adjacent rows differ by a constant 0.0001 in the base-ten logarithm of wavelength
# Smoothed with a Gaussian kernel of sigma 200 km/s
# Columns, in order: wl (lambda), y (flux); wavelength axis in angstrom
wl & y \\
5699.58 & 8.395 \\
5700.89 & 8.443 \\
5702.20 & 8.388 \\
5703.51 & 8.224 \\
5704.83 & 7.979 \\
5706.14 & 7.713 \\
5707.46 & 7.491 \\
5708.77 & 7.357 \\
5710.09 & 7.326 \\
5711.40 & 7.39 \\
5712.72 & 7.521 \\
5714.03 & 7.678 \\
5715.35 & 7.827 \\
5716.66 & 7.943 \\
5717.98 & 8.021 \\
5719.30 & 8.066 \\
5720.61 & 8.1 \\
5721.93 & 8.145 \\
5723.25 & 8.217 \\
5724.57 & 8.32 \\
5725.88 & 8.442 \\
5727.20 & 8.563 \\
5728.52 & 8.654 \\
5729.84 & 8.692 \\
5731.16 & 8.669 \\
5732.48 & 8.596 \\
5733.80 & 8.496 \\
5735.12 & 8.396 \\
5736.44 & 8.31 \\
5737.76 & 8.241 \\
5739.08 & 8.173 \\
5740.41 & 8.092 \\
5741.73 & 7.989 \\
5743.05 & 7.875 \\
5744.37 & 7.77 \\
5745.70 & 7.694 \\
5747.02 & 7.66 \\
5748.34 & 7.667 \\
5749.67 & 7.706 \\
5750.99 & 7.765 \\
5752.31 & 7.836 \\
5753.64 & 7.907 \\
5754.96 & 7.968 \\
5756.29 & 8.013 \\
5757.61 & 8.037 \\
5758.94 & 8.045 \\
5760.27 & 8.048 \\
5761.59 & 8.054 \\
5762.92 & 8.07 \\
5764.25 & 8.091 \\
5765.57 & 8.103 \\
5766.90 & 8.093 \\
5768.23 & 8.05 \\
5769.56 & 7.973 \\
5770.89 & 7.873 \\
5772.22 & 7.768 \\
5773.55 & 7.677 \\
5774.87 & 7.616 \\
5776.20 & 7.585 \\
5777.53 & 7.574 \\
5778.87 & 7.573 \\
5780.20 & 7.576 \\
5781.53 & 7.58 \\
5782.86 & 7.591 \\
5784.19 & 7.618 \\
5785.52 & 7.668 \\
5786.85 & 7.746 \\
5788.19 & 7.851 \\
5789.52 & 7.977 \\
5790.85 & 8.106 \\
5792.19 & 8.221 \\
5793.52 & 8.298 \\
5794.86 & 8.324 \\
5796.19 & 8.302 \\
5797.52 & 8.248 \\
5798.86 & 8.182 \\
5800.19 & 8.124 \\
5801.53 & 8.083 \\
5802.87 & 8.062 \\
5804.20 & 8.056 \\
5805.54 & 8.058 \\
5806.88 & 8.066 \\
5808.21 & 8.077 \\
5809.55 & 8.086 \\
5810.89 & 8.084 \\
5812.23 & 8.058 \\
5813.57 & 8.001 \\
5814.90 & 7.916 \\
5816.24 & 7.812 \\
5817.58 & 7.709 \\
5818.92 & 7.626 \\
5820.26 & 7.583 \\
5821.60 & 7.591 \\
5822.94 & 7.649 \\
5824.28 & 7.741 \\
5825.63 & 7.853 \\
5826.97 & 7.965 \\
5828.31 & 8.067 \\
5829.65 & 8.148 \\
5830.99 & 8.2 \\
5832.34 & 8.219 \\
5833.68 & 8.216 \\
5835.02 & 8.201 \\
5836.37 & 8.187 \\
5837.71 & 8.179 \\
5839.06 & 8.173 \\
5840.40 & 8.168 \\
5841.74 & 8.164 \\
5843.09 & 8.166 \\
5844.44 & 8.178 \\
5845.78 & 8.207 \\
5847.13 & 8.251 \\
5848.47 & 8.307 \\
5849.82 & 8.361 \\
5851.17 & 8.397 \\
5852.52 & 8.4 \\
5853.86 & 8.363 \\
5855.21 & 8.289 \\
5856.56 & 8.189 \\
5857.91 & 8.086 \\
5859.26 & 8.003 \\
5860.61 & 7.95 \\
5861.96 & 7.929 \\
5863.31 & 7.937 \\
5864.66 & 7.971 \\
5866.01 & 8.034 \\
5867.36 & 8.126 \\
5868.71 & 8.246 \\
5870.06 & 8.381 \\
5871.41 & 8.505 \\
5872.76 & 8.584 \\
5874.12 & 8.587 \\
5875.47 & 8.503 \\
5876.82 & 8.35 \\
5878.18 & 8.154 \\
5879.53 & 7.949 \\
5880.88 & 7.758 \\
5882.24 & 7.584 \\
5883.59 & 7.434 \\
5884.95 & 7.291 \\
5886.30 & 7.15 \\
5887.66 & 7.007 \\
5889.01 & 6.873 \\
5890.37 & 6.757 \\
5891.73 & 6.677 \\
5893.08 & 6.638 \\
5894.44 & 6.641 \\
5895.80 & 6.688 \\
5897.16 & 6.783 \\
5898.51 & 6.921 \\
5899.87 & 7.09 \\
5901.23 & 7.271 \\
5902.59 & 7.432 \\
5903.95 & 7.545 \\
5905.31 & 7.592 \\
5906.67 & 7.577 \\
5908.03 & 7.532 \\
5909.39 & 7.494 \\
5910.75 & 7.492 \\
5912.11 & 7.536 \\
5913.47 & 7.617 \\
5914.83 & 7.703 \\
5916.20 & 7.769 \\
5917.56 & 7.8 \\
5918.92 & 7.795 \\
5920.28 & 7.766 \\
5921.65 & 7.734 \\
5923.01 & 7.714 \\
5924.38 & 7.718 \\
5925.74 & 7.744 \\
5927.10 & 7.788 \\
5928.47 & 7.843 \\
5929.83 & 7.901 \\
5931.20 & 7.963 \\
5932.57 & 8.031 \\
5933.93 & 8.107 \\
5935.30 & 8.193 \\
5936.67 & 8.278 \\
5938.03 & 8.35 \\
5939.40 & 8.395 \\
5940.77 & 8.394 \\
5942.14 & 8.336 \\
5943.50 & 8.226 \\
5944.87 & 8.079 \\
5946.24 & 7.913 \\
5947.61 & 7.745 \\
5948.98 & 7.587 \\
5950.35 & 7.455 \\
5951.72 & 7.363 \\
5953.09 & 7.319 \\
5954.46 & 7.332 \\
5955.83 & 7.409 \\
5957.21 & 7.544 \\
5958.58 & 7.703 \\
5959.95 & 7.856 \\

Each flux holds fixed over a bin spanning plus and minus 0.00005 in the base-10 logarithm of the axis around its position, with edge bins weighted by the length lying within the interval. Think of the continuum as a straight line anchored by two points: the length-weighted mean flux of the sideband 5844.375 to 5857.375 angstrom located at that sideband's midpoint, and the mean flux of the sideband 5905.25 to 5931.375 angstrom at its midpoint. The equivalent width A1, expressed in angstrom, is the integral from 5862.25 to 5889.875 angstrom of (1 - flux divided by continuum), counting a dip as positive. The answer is 0.6 angstrom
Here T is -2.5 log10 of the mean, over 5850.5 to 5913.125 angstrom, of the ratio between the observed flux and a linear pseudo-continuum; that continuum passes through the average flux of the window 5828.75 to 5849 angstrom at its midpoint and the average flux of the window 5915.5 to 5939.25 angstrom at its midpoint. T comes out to 0.05 mag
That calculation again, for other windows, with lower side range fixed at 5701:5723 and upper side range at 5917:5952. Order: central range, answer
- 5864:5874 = -0.050 mag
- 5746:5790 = 0.006 mag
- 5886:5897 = 0.168 mag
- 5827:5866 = -0.036 mag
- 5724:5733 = -0.095 mag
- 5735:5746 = -0.026 mag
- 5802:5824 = -0.002 mag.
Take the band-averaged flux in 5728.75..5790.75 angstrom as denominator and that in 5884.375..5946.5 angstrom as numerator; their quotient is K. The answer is 0.95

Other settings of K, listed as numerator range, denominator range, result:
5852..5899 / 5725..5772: 0.96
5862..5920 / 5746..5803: 0.96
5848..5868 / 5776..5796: 1.04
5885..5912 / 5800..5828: 0.90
